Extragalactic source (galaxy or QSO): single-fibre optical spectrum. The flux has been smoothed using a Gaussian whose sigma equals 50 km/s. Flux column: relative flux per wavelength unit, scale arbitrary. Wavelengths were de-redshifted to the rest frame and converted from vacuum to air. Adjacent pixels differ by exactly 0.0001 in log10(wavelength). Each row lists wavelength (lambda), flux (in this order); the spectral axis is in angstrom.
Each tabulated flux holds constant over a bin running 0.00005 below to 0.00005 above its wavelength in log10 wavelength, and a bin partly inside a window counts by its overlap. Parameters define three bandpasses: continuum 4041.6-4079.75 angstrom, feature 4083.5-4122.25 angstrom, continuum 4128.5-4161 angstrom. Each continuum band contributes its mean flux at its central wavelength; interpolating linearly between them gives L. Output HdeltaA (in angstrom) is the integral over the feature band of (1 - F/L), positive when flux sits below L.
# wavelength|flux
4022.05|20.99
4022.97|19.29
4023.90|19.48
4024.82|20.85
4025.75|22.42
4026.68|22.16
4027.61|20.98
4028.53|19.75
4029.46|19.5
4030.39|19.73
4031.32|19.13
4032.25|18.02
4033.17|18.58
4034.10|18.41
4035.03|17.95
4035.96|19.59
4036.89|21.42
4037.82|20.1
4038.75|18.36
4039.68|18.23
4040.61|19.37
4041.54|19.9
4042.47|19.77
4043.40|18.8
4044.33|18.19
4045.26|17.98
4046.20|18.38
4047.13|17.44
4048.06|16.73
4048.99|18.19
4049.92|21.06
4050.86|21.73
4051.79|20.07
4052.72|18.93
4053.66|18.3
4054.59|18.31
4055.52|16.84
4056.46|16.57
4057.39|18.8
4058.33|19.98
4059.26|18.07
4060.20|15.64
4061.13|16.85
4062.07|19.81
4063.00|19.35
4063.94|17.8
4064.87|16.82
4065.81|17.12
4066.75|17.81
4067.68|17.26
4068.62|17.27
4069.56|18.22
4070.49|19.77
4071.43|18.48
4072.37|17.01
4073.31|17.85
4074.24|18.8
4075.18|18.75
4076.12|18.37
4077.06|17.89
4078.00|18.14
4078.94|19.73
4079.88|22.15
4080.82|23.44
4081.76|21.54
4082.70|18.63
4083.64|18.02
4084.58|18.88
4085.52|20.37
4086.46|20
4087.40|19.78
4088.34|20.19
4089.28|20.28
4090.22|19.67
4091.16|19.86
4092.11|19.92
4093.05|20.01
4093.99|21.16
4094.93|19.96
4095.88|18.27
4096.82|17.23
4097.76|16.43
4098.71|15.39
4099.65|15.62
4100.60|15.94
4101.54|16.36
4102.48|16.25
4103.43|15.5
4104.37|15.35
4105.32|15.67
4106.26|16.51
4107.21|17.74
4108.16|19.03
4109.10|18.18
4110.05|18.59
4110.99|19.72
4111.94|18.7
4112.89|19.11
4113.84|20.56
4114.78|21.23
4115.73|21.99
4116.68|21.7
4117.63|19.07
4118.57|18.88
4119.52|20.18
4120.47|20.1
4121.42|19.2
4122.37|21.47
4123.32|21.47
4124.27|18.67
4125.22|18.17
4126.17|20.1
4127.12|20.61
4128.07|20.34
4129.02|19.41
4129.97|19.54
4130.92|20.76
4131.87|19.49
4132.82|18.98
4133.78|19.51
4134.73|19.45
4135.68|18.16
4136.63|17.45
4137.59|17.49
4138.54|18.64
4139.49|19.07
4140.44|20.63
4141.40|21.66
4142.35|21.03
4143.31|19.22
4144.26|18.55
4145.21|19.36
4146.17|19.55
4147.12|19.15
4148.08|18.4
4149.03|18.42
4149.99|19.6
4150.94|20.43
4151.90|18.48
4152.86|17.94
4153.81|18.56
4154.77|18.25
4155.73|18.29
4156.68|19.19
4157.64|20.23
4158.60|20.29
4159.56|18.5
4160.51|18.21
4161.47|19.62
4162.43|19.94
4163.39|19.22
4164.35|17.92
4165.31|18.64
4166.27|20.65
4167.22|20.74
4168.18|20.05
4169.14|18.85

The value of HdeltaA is 0.1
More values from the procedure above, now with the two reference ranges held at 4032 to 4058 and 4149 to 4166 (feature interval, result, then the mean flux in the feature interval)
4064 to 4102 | 0.3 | 18.7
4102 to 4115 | 0.7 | 18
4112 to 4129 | -1.0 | 20.1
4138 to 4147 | -0.3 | 19.7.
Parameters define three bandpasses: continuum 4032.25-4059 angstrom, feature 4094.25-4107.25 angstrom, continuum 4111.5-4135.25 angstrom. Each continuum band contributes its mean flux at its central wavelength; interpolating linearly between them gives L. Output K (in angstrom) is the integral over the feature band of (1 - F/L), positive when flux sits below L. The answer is 2.0 angstrom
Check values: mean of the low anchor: 18.8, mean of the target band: 16.6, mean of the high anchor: 19.9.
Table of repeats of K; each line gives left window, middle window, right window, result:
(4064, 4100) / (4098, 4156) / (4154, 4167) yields 0.43 angstrom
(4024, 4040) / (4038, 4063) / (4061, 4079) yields 0.49 angstrom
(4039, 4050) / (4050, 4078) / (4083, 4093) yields 1.20 angstrom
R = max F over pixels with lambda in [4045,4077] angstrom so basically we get 21.73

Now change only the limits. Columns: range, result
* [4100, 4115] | 21.23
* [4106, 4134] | 21.99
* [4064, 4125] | 23.44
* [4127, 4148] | 21.66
